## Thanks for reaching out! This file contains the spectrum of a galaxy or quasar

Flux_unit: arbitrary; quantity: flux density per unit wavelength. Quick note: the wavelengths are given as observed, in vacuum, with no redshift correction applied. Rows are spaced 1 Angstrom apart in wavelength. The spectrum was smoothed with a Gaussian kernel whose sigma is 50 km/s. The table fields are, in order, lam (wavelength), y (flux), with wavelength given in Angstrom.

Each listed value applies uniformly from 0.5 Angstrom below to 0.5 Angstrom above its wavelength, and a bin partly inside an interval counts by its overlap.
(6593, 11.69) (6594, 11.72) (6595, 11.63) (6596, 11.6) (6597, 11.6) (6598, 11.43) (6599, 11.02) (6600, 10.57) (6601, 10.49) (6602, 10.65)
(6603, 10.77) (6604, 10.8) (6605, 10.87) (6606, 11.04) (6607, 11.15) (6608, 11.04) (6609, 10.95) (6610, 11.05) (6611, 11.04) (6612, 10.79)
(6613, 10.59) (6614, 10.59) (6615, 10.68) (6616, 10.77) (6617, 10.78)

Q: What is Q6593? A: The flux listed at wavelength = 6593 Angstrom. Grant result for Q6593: 11.69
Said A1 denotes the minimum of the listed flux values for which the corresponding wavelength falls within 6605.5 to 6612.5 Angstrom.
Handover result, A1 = 10.79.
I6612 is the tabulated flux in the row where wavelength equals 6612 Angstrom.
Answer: 10.79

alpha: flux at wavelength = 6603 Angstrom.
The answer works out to 10.77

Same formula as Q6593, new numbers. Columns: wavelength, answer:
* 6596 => 11.6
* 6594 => 11.72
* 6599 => 11.02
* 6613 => 10.59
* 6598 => 11.43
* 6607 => 11.15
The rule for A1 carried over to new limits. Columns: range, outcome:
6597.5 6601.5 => 10.49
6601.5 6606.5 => 10.65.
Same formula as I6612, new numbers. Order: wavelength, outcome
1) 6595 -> 11.63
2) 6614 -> 10.59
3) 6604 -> 10.8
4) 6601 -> 10.49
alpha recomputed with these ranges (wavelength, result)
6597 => 11.6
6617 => 10.78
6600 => 10.57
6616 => 10.77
